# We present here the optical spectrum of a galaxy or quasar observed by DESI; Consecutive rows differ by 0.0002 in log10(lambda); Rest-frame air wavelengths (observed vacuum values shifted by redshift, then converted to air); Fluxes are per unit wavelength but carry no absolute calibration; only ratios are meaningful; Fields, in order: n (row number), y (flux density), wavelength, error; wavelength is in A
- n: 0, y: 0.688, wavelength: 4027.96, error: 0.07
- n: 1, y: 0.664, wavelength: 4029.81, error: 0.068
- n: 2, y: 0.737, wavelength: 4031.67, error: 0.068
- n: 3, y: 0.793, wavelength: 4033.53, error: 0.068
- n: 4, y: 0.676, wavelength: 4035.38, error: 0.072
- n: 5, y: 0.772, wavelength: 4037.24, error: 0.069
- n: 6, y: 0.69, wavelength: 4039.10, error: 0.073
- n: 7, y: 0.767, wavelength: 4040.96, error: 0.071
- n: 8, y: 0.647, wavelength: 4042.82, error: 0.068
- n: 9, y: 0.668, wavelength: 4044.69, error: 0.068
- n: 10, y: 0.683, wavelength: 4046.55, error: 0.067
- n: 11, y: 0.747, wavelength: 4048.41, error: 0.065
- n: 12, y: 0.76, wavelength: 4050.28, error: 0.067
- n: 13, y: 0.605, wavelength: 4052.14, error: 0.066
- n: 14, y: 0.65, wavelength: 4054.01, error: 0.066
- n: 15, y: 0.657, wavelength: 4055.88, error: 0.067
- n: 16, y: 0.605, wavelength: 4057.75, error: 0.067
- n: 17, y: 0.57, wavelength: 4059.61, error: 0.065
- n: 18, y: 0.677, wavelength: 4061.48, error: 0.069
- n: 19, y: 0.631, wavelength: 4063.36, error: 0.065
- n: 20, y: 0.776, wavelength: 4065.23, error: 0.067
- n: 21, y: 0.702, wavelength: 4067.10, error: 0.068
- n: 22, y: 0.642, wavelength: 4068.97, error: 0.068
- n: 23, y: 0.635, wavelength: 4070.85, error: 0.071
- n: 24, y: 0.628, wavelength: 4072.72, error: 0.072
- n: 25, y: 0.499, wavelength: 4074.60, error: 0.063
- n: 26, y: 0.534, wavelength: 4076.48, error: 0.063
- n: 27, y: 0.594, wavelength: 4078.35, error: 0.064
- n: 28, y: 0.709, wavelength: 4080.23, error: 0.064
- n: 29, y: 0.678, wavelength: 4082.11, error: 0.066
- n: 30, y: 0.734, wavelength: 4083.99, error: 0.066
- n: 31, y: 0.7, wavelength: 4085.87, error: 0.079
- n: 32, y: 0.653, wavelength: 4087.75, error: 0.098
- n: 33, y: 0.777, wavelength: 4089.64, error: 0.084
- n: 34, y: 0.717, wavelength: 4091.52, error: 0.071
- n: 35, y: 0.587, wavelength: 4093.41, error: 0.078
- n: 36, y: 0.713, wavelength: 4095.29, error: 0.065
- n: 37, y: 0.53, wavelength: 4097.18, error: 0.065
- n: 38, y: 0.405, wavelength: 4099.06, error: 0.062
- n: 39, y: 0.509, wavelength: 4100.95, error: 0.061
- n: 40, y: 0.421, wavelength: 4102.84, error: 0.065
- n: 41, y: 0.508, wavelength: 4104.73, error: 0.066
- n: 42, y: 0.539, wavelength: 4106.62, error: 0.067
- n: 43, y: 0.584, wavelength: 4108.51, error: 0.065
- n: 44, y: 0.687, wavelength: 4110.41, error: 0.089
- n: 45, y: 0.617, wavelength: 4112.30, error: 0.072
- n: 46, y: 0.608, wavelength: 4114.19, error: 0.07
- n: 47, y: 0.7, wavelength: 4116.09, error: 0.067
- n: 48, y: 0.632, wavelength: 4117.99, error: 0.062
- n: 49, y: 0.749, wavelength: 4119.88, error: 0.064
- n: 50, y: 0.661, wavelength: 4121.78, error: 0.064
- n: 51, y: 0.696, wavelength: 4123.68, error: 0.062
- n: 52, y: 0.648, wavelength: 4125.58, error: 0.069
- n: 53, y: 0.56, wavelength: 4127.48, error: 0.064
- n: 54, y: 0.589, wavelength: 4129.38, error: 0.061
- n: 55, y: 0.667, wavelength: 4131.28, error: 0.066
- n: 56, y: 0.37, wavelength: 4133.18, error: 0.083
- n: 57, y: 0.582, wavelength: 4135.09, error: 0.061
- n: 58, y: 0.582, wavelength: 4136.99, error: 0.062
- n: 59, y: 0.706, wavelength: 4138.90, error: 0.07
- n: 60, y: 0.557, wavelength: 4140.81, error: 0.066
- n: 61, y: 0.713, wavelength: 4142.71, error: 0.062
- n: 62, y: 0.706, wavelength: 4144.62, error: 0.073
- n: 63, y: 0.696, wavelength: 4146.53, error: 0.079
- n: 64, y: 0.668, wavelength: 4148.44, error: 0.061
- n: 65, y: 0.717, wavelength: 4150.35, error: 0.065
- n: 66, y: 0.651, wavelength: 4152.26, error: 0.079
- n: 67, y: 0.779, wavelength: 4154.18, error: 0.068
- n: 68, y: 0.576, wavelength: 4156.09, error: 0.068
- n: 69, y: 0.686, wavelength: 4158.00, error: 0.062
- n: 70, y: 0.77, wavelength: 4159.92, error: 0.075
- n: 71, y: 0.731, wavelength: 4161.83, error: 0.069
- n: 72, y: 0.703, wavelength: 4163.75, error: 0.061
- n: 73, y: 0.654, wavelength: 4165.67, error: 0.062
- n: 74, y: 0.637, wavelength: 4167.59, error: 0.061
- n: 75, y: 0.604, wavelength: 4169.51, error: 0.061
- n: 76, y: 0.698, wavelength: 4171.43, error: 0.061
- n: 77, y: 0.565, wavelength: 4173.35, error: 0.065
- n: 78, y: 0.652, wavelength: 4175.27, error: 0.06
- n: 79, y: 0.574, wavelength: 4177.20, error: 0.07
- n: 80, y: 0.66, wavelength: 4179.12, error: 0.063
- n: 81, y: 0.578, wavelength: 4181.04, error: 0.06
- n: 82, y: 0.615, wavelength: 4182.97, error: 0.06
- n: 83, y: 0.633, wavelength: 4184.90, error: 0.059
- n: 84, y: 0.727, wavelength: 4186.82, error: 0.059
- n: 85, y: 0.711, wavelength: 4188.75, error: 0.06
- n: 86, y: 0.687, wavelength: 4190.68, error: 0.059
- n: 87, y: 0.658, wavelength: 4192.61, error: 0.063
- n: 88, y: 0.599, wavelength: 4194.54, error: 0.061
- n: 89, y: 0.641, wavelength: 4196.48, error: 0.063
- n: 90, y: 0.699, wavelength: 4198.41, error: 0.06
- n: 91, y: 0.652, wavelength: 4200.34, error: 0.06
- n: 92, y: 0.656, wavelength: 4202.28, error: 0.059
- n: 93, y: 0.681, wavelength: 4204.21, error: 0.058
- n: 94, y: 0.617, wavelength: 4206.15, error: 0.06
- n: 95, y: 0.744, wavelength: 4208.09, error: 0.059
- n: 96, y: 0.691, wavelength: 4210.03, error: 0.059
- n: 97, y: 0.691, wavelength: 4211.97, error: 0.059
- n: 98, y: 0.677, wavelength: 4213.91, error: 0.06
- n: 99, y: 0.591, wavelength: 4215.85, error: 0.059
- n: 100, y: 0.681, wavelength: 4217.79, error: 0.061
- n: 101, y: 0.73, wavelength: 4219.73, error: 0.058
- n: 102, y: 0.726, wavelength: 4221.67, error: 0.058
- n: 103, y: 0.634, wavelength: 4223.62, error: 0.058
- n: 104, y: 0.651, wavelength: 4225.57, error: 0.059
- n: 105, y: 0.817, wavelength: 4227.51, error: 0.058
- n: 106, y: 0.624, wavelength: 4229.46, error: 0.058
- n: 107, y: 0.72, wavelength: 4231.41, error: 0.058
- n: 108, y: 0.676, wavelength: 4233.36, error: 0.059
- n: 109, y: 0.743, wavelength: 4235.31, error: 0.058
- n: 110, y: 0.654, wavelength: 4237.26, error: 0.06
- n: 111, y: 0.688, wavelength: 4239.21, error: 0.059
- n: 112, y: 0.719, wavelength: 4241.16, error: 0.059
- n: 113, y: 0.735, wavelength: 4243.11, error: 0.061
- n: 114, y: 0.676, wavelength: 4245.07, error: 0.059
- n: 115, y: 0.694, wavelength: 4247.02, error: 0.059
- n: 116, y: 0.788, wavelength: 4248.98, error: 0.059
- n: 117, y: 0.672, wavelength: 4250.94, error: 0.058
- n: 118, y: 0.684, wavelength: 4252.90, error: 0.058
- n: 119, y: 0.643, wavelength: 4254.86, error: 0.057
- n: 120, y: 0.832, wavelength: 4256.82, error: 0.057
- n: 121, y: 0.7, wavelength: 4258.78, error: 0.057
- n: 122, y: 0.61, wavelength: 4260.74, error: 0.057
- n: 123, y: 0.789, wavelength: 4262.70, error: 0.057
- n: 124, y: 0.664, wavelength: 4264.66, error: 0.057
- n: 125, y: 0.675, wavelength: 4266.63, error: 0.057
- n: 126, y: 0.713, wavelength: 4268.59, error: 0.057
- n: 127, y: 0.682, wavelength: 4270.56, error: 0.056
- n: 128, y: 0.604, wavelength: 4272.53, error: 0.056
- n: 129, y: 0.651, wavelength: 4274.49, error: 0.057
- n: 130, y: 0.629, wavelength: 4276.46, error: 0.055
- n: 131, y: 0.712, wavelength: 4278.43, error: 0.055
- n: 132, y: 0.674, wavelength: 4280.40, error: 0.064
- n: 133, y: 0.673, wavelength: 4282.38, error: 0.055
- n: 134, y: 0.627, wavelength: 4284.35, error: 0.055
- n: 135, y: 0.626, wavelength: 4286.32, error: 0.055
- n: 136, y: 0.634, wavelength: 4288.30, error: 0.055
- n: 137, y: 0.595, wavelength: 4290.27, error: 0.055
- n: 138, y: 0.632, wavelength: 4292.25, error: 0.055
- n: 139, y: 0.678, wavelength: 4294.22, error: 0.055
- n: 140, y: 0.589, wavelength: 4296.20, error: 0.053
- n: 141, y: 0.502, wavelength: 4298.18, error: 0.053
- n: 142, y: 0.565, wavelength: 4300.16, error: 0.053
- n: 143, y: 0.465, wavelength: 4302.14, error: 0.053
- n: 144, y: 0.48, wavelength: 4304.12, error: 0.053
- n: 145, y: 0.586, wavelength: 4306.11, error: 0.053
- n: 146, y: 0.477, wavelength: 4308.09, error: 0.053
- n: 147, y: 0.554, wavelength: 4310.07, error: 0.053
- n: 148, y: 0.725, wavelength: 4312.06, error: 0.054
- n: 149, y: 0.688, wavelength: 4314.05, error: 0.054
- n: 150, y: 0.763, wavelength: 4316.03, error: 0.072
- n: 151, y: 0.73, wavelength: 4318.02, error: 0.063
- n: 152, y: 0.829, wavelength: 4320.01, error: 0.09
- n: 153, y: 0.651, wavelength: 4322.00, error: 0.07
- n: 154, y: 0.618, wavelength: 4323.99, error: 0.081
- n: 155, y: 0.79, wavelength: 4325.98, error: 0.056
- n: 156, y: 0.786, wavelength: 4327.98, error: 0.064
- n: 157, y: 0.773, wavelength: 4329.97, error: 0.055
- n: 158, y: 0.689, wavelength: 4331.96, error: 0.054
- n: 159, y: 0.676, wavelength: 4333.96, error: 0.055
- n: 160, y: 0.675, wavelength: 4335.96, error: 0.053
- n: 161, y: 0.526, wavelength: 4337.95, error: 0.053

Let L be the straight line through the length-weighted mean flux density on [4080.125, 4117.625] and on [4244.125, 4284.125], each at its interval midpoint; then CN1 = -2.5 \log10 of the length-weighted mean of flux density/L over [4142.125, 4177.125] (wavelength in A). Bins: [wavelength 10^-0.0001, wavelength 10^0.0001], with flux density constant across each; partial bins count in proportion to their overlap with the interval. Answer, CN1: -0.05 mag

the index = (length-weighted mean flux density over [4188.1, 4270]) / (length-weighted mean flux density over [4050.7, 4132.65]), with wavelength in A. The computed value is 1.10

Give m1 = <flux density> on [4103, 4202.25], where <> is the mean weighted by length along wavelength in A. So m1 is 0.643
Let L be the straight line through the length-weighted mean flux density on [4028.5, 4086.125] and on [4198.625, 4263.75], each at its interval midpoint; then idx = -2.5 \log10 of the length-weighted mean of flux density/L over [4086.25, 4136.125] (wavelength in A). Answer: 0.12 mag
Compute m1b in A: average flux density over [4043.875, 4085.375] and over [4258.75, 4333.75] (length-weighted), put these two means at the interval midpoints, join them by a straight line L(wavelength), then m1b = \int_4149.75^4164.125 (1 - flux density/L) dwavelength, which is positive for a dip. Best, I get -1.0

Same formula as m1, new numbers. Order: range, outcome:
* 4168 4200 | 0.644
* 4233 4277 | 0.693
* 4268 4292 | 0.65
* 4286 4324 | 0.619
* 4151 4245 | 0.673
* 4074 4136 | 0.611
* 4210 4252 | 0.695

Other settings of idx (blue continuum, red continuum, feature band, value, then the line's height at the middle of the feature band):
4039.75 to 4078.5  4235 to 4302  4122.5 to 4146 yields 0.07 mag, 0.657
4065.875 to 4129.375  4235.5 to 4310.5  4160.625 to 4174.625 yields -0.04 mag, 0.633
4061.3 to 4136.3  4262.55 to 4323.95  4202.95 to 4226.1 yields -0.08 mag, 0.631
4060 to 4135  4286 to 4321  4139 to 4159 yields -0.09 mag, 0.62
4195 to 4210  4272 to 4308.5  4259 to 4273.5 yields -0.10 mag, 0.62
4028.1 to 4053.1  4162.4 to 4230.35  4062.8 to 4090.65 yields 0.06 mag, 0.697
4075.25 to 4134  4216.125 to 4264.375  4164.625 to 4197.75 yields 0.04 mag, 0.664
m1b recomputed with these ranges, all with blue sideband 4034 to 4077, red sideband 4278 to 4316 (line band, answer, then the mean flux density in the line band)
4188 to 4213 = -1.6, 0.671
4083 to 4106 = 1.8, 0.604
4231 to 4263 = -4.5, 0.705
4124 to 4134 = 1.1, 0.578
